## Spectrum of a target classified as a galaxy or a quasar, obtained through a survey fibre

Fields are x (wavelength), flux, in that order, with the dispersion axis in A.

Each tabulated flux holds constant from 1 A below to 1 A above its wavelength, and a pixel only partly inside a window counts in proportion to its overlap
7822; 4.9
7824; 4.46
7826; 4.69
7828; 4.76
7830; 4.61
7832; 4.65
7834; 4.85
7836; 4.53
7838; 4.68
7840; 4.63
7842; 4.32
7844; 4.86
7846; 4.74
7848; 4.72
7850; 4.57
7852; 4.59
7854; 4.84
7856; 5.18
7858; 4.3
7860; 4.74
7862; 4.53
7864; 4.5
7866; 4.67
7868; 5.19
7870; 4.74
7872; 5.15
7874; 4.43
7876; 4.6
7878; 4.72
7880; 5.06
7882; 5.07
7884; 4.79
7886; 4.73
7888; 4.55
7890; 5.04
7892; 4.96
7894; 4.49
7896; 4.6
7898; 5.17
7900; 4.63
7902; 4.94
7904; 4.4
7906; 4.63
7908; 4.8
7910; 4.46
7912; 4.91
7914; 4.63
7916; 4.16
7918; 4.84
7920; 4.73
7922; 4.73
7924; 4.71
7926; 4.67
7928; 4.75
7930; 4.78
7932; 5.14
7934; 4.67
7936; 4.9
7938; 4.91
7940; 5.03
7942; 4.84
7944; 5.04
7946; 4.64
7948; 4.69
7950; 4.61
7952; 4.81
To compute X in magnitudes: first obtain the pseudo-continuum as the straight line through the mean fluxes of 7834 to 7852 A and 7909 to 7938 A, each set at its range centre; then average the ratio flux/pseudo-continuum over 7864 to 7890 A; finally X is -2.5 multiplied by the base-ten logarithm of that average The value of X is -0.03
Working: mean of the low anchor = 4.64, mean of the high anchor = 4.73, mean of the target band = 4.81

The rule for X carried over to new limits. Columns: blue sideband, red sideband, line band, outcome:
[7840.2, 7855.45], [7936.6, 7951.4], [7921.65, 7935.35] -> 0.00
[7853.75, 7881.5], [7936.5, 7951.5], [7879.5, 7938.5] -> 0.01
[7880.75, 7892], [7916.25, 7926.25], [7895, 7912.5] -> 0.01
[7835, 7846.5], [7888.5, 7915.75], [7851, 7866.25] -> 0.00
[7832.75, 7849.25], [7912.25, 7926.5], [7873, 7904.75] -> -0.02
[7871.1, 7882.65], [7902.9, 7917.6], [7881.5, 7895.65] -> -0.01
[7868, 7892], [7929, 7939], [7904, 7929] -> 0.05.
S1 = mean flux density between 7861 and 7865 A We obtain 4.52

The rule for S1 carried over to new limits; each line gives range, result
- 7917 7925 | 4.75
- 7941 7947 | 4.84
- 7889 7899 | 4.85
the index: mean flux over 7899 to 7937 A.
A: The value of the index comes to 4.71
